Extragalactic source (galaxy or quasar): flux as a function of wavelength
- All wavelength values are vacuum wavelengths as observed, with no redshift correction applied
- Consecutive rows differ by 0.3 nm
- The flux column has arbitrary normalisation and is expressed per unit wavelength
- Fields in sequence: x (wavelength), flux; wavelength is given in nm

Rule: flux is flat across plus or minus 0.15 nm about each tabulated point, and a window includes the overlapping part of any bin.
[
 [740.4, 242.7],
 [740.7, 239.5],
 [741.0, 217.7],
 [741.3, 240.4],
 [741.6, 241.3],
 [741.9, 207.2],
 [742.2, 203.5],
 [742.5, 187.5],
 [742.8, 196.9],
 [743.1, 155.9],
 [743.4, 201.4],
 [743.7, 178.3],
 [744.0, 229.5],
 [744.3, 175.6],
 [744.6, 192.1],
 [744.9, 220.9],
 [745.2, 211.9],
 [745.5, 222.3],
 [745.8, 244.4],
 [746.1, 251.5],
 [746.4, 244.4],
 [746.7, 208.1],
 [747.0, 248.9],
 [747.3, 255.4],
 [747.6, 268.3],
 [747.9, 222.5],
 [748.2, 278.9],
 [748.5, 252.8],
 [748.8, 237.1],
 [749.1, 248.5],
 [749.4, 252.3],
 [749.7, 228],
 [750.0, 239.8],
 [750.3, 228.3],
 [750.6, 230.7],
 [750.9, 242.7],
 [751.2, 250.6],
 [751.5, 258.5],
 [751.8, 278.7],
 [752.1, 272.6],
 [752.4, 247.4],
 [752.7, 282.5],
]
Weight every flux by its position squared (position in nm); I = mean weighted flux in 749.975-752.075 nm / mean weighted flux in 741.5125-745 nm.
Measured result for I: 1.28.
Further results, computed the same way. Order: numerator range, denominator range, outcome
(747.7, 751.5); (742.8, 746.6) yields 1.17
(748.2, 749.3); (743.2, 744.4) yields 1.30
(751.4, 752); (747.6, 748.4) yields 1.07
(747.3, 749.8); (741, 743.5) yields 1.24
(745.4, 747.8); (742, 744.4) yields 1.28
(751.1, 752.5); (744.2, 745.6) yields 1.30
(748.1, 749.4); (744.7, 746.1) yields 1.13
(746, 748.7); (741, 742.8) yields 1.17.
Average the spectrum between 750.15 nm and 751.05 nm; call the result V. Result 234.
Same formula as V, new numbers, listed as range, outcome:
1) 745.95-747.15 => 238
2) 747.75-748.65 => 251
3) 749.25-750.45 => 237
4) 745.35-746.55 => 241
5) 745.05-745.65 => 217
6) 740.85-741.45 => 229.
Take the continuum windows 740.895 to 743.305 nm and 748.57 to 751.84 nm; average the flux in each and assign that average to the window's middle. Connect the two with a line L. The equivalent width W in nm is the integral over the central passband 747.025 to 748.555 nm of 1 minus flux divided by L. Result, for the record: -0.148 nm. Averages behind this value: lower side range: 206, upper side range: 244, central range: 255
